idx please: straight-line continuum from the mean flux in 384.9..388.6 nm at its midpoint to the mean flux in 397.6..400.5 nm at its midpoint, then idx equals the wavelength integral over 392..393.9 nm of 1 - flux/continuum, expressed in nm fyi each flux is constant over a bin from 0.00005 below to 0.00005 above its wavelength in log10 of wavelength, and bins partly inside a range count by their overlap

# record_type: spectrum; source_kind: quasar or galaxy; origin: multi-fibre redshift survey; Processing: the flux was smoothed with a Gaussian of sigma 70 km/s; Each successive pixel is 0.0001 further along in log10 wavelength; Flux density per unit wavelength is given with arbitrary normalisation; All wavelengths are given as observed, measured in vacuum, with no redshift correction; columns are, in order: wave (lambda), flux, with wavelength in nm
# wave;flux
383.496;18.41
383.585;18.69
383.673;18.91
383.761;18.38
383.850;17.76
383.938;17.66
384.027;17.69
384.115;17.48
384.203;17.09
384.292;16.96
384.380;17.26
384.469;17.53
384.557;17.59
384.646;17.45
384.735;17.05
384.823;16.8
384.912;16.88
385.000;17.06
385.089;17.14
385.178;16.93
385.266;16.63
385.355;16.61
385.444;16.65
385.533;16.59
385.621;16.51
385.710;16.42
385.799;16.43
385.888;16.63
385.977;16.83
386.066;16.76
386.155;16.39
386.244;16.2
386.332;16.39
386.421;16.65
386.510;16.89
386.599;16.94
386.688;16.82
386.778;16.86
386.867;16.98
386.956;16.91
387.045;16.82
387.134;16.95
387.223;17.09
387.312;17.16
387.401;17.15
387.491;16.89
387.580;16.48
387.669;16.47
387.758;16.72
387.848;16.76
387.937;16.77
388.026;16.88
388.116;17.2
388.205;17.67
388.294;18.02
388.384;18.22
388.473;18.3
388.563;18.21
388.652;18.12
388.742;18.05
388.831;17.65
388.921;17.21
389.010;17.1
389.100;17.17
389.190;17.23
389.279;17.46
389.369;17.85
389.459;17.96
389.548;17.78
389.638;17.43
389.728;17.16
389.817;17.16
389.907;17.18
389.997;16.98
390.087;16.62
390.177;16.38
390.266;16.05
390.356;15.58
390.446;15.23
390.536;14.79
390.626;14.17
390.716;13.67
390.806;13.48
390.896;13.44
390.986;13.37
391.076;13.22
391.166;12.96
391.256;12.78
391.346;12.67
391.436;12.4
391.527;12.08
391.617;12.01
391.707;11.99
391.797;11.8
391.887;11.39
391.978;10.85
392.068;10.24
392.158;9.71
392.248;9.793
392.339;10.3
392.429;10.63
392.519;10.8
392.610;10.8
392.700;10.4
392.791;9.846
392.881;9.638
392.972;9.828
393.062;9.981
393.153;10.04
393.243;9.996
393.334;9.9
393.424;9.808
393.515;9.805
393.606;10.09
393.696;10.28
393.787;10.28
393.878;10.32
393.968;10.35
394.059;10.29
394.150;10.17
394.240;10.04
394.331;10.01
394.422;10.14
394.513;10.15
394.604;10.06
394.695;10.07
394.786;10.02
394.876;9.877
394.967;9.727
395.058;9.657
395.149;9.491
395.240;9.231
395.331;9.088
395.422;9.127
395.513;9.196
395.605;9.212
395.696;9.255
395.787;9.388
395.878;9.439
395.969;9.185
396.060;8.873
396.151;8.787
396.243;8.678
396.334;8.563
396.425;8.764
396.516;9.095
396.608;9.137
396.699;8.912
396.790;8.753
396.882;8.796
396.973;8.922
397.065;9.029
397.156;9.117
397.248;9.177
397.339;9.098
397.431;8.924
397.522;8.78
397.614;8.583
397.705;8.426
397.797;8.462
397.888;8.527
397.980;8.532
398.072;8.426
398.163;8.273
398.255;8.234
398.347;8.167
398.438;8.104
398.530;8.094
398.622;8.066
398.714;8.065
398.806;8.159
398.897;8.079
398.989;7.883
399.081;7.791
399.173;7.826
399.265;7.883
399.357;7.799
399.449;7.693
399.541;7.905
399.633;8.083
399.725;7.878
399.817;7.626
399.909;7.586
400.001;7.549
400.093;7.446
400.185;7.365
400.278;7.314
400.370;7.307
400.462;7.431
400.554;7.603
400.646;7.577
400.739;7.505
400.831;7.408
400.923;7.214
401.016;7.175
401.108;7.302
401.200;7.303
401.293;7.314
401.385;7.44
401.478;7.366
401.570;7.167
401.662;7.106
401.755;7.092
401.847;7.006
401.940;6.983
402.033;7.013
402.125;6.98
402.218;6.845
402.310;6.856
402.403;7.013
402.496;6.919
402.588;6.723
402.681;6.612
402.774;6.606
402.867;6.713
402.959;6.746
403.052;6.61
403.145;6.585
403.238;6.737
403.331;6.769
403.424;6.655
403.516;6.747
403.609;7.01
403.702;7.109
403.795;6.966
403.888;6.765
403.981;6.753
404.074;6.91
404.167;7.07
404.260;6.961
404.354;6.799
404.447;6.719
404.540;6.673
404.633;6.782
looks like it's 0.35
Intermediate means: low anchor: 16.9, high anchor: 7.95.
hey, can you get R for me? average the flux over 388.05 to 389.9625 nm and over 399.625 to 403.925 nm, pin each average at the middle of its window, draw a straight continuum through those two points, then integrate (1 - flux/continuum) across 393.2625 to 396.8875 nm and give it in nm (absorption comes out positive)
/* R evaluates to 0.88 nm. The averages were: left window 17.6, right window 7.12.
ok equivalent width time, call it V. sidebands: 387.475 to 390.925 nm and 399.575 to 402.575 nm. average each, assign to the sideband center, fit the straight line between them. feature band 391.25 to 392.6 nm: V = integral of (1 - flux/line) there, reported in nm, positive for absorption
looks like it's 0.31 nm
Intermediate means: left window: 16.8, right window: 7.3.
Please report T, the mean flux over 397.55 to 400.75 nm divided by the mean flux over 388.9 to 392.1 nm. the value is 0.5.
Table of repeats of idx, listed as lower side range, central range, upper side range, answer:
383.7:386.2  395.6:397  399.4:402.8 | 0.166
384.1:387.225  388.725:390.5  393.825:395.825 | -0.415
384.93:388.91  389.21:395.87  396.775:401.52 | 0.548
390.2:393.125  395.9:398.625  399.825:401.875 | 0.146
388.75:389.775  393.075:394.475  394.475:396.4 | 0.174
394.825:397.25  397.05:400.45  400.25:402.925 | 0.014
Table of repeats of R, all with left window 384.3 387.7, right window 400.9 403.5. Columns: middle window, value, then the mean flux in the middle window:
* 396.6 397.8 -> 0.14 nm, 8.87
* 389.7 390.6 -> -0.12 nm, 16.3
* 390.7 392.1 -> 0.12 nm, 12.4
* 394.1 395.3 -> 0.17 nm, 9.89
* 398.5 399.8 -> 0.13 nm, 7.93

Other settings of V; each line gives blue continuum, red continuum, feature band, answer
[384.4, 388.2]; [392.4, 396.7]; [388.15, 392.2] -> -0.50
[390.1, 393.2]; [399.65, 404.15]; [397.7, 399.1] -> 0.10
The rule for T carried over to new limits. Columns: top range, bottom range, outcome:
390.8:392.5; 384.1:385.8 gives 0.70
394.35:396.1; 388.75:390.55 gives 0.56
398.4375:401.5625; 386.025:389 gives 0.45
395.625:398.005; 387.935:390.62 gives 0.52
